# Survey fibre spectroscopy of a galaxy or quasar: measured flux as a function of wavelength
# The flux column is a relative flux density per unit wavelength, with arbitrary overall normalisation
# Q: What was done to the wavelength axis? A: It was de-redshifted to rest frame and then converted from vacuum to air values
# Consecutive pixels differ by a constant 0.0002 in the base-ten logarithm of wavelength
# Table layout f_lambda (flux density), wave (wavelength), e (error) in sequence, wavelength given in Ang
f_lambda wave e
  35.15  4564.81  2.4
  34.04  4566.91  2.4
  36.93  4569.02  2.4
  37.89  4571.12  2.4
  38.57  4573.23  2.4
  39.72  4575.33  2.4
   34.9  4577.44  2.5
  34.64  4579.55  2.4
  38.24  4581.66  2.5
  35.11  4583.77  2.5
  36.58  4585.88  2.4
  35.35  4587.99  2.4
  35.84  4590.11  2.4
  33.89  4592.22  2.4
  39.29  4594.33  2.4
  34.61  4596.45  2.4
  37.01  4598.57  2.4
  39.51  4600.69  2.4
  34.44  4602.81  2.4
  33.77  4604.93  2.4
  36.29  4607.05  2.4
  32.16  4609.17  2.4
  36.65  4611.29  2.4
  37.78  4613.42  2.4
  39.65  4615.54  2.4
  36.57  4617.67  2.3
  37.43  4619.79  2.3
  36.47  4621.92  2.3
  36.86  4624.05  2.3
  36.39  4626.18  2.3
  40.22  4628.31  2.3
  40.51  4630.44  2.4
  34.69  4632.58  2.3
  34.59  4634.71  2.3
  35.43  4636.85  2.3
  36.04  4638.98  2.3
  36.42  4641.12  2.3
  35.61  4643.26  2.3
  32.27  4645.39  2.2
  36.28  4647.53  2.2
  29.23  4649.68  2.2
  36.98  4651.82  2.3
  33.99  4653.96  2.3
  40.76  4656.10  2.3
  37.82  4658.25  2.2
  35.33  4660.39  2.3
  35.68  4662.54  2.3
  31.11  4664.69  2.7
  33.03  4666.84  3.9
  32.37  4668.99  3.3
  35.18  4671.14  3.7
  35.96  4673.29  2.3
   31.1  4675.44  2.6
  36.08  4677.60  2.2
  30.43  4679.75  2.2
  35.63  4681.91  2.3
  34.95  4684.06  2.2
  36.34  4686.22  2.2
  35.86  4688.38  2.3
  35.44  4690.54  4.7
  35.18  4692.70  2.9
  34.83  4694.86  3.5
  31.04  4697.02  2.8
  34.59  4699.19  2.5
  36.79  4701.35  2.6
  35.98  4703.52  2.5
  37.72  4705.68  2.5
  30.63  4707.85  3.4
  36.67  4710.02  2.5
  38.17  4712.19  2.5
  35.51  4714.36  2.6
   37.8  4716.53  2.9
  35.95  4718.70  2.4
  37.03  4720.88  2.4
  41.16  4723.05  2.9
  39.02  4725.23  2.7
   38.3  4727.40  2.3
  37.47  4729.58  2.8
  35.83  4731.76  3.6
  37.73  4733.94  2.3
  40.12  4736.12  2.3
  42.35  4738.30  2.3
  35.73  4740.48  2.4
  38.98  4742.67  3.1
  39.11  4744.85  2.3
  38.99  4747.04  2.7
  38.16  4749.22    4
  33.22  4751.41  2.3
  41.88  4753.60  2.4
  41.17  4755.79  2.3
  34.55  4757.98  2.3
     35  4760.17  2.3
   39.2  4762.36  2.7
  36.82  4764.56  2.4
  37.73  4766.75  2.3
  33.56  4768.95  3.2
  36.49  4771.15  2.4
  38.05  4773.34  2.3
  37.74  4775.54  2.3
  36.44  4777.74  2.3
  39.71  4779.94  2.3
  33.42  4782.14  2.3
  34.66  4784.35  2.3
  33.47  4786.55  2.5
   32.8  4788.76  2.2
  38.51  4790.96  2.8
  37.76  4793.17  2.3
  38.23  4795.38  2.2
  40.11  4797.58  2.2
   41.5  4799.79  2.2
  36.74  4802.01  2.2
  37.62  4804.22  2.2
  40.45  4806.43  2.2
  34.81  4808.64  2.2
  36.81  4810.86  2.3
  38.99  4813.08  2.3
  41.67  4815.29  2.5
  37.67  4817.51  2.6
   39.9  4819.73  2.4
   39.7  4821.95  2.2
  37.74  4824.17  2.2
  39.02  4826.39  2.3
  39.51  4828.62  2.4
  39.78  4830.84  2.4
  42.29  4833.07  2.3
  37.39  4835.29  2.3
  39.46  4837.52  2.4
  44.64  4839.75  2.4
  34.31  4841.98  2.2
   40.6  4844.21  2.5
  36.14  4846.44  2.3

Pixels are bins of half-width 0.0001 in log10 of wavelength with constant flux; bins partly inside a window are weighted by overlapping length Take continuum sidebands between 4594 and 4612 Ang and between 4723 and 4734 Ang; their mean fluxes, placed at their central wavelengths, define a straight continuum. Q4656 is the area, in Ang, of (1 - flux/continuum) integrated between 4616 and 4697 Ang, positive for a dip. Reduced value 3.06 Ang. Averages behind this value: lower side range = 35.8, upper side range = 38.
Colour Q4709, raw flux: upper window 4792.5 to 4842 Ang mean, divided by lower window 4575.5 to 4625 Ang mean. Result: 1.1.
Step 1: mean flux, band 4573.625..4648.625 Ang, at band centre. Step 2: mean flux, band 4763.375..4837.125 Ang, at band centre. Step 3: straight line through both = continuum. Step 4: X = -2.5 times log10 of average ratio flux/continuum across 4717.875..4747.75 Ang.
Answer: -0.03 mag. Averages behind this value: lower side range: 36.3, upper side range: 37.8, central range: 38.4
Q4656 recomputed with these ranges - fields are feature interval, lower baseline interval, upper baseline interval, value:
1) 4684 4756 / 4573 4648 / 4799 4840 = 1.5 Ang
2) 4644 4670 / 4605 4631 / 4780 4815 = 1.8 Ang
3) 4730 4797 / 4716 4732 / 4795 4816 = 1.8 Ang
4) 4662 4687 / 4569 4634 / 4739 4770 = 2.1 Ang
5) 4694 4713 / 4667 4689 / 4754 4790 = -0.1 Ang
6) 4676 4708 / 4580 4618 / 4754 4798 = 1.5 Ang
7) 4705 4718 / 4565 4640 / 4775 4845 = 0.5 Ang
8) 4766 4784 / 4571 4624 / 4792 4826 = 0.8 Ang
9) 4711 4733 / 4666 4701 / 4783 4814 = -1.4 Ang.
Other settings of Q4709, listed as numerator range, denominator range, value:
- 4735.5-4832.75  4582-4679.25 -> 1.06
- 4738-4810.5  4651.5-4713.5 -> 1.07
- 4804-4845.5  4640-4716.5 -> 1.12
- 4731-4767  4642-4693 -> 1.10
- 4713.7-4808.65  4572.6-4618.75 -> 1.03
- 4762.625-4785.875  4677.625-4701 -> 1.06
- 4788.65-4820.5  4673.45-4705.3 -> 1.11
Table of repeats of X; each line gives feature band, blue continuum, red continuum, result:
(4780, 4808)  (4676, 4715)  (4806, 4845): 0.03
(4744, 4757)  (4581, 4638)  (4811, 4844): -0.01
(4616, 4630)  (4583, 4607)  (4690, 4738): -0.04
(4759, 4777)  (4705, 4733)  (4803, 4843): 0.03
